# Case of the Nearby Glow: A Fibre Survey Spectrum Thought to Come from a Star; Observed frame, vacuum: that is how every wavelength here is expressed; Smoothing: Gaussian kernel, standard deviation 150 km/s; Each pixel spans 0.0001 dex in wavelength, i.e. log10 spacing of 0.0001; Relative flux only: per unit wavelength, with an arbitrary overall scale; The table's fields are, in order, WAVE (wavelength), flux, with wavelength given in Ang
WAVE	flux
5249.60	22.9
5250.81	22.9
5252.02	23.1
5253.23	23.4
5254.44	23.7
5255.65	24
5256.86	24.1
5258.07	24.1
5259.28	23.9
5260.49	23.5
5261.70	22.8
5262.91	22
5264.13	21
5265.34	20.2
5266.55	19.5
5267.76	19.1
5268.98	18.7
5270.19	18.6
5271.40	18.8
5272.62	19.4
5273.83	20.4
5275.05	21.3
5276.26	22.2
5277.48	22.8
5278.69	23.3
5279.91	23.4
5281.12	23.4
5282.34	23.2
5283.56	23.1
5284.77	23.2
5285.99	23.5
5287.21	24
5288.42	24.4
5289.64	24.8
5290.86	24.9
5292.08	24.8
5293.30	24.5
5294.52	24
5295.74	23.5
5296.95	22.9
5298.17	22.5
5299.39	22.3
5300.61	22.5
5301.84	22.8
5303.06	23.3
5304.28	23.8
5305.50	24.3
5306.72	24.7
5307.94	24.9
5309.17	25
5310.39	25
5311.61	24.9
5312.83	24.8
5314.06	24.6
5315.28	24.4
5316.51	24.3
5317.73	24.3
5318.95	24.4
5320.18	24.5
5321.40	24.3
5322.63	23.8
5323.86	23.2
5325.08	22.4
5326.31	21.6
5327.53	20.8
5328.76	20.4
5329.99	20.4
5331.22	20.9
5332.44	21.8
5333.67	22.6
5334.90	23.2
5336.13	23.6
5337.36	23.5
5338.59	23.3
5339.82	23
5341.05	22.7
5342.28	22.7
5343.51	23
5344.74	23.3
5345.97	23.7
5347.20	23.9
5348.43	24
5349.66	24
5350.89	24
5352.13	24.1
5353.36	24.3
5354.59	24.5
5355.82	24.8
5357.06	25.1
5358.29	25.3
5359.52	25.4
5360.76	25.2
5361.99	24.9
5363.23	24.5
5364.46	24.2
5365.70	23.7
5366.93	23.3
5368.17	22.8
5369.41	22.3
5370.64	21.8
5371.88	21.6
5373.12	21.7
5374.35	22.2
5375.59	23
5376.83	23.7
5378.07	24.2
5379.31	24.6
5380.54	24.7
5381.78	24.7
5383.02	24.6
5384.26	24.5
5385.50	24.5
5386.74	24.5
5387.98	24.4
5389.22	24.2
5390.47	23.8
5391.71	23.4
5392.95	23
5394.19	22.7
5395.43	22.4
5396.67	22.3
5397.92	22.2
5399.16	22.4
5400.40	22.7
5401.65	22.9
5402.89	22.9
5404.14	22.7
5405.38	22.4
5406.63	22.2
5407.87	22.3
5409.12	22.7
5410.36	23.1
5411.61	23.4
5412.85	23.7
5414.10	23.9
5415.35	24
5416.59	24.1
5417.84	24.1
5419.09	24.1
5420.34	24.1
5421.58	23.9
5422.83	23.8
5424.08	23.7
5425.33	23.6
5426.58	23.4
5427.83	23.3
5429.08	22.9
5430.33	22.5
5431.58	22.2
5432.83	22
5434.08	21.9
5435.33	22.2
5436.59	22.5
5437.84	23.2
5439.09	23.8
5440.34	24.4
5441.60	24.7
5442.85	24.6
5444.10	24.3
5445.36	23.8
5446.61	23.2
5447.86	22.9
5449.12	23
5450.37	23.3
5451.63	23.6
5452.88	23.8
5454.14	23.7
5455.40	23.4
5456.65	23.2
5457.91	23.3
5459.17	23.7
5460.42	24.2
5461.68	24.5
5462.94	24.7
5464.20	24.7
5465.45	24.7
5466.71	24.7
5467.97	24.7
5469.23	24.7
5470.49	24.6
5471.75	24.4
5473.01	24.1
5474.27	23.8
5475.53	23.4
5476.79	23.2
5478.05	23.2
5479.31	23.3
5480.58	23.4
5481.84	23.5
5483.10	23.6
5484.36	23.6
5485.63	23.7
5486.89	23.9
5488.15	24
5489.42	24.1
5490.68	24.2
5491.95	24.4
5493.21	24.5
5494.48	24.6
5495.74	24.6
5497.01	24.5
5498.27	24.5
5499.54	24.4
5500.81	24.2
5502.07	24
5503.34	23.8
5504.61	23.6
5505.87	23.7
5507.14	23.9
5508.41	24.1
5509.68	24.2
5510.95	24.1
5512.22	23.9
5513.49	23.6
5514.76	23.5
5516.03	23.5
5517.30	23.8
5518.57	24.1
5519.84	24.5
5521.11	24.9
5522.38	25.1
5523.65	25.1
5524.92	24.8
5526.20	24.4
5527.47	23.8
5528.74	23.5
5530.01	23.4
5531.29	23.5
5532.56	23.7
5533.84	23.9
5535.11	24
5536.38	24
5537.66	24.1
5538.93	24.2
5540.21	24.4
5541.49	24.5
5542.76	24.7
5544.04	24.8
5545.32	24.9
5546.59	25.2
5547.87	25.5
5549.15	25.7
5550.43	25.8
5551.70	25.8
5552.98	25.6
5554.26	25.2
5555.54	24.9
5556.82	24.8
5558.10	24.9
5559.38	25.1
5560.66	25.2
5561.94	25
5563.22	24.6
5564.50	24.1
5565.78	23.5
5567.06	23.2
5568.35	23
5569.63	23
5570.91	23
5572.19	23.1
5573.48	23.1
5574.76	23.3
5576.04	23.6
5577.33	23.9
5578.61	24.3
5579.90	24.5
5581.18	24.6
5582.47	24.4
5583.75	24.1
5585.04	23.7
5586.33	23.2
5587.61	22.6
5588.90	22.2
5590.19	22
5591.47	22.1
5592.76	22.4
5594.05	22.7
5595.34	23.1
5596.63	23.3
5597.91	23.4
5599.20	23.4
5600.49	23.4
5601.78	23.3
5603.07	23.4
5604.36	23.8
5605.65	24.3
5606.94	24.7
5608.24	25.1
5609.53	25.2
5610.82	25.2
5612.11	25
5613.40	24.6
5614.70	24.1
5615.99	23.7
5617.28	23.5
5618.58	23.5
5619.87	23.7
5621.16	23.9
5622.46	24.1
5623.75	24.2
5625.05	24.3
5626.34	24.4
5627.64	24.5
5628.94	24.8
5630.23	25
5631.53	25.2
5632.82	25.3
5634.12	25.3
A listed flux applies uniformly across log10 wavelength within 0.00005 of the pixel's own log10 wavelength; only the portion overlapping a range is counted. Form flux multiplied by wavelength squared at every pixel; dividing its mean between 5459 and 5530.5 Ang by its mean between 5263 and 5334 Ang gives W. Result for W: 1.1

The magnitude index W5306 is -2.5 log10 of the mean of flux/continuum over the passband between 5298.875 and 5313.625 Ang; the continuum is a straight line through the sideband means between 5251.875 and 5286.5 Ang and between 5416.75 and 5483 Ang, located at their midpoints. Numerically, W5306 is -0.08 mag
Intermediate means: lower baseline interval 22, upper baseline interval 23.7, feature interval 24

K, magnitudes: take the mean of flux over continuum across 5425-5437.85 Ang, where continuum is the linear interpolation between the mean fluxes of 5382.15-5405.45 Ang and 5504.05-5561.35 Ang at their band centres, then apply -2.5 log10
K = 0.05 mag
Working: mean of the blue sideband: 23.3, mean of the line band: 22.6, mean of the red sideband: 24.4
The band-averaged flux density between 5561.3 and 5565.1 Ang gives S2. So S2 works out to 24.6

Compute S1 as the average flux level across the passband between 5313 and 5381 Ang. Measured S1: 23.4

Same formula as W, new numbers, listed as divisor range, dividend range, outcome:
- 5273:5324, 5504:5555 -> 1.12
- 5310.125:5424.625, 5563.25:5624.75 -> 1.09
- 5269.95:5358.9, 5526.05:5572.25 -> 1.14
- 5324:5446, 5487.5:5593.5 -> 1.09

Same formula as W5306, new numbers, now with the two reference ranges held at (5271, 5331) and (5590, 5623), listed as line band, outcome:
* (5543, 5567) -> -0.059 mag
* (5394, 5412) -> 0.039 mag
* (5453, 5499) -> -0.022 mag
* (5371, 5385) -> -0.008 mag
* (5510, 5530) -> -0.025 mag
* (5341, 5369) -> -0.033 mag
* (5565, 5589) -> 0.009 mag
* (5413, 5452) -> 0.001 mag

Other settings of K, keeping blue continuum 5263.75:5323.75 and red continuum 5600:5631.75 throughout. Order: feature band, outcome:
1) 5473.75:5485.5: 0.01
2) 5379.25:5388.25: -0.05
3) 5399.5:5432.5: 0.01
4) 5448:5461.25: 0.01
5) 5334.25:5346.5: 0.00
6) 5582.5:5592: 0.05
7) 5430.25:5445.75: 0.02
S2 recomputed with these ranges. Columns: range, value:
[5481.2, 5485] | 23.6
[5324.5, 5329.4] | 21.3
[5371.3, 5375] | 21.9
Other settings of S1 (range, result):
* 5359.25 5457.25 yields 23.4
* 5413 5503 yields 23.8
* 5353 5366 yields 24.8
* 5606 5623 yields 24.3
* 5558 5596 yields 23.6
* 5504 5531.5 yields 24.1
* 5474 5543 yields 24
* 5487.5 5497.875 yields 24.4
